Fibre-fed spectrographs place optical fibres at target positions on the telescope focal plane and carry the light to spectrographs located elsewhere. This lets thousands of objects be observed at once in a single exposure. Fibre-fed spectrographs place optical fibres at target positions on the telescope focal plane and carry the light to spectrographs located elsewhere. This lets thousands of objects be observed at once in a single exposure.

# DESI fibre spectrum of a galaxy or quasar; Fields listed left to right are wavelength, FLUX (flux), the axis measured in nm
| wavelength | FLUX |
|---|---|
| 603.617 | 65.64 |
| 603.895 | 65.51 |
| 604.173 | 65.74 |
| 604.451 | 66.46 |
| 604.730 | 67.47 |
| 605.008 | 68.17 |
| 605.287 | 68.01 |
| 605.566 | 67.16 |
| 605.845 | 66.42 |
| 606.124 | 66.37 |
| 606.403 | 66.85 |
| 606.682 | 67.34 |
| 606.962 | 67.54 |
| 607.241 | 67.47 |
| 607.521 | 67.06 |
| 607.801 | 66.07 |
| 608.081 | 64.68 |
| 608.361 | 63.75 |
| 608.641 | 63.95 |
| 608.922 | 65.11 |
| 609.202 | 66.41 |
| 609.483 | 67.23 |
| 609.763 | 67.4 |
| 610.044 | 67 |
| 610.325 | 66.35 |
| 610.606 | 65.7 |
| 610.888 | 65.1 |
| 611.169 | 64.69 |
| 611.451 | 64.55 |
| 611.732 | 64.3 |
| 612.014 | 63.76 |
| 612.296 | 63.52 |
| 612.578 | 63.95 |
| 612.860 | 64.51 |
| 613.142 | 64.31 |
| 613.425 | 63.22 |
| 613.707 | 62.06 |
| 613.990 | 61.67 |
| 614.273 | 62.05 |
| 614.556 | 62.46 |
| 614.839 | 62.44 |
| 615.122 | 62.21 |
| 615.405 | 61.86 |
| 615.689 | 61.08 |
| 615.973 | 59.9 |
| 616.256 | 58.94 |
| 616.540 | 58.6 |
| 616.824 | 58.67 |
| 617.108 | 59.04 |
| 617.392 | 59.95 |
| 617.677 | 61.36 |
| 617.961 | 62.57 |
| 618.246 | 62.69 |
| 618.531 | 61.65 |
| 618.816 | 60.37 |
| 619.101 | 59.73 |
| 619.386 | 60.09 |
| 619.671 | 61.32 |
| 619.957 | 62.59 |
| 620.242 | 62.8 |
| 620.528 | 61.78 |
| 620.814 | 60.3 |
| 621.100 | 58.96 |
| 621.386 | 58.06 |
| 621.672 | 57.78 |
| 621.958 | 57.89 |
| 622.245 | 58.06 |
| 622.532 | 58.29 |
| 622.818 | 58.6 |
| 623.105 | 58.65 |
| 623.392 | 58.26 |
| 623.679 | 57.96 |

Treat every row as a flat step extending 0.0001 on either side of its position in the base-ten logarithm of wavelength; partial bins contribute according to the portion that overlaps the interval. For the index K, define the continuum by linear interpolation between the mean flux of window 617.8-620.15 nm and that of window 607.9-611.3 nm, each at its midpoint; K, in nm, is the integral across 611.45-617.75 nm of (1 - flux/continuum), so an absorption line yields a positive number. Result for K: 0.15 nm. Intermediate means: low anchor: 65.6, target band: 61.9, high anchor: 61.4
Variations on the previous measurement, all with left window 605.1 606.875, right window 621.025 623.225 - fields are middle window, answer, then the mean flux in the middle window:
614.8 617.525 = 0.059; 60.2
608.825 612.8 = -0.057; 65.4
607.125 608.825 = 0.013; 65.4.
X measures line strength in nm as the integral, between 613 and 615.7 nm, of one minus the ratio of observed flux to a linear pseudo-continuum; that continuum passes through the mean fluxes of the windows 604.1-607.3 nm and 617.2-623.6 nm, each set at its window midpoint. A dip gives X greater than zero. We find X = 0.02 nm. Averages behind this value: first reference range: 67.1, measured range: 62.4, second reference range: 60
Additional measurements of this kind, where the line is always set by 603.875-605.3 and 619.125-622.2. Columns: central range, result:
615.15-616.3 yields 0.026 nm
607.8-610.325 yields -0.029 nm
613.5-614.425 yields 0.013 nm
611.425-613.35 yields -0.014 nm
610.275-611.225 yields -0.017 nm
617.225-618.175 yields 0.000 nm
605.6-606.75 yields -0.009 nm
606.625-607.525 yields -0.021 nm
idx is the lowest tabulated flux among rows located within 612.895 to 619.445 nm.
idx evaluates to 58.6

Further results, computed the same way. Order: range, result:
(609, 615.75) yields 61.08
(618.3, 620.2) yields 59.73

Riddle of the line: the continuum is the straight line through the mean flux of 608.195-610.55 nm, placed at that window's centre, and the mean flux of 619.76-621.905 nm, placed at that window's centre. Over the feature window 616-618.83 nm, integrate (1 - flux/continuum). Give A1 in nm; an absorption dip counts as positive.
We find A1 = 0.07 nm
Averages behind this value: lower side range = 65.9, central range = 60.4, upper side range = 60.2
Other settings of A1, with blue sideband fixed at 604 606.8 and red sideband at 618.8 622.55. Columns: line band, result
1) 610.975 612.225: -0.004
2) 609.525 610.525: -0.031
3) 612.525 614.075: 0.000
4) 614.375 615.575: 0.006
